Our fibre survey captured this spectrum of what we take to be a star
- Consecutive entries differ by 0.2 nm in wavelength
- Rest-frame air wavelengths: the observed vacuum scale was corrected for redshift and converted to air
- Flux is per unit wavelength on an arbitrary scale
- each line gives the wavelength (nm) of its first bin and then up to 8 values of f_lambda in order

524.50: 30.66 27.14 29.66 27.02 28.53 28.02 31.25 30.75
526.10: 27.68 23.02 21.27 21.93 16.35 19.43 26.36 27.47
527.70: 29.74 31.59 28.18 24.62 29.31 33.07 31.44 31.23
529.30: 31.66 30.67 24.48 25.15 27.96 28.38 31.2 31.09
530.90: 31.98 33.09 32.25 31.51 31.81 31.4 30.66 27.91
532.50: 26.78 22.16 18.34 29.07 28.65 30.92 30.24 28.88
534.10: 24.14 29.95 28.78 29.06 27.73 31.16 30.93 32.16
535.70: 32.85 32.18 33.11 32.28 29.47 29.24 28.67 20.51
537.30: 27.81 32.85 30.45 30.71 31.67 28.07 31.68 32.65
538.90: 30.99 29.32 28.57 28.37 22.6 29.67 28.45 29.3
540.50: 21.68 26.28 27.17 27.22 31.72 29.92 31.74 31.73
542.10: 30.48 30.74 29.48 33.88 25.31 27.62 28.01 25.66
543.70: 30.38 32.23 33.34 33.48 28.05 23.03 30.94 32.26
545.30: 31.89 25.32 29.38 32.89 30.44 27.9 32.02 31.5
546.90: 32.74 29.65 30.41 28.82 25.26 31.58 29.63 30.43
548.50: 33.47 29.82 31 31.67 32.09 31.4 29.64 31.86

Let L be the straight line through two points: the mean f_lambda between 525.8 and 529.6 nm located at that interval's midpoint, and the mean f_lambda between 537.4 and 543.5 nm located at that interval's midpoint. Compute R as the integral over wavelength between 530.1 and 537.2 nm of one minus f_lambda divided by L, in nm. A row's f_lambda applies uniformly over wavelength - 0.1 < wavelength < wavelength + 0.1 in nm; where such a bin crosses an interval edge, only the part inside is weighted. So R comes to -0.319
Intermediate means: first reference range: 27.1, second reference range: 29.2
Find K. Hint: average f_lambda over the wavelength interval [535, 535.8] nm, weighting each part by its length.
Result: 31.8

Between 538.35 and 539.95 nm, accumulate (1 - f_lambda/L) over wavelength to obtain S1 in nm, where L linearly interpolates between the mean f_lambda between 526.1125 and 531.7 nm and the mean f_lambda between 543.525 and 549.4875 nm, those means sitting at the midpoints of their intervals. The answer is 0.010 nm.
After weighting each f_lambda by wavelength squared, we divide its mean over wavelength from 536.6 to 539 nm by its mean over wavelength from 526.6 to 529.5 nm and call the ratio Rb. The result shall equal 1.12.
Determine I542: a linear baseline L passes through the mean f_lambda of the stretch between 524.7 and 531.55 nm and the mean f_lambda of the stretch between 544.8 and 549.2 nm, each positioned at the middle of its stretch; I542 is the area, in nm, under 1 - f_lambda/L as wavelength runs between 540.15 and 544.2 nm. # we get 0.09 nm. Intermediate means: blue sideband 28.1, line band 29.2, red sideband 30.4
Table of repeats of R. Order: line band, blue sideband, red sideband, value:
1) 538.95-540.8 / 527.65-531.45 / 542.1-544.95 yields 0.15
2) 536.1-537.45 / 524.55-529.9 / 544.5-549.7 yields 0.01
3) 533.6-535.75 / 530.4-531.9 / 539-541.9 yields 0.06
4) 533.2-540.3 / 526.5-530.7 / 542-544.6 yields -0.19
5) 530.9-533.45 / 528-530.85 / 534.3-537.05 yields 0.08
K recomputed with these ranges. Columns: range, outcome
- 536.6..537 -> 29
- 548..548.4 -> 30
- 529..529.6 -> 31.2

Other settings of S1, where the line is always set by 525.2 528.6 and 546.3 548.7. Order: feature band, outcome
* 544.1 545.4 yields -0.02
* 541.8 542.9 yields -0.05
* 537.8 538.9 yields -0.09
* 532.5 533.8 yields 0.04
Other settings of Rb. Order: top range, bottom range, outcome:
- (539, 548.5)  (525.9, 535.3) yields 1.10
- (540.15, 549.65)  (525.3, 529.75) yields 1.16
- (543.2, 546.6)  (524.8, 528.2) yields 1.21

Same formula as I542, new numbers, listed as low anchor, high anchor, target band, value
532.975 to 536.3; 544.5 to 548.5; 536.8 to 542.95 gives 0.177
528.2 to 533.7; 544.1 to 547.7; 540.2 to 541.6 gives 0.099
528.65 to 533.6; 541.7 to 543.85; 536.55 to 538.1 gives 0.030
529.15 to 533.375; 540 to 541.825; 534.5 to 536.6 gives -0.176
